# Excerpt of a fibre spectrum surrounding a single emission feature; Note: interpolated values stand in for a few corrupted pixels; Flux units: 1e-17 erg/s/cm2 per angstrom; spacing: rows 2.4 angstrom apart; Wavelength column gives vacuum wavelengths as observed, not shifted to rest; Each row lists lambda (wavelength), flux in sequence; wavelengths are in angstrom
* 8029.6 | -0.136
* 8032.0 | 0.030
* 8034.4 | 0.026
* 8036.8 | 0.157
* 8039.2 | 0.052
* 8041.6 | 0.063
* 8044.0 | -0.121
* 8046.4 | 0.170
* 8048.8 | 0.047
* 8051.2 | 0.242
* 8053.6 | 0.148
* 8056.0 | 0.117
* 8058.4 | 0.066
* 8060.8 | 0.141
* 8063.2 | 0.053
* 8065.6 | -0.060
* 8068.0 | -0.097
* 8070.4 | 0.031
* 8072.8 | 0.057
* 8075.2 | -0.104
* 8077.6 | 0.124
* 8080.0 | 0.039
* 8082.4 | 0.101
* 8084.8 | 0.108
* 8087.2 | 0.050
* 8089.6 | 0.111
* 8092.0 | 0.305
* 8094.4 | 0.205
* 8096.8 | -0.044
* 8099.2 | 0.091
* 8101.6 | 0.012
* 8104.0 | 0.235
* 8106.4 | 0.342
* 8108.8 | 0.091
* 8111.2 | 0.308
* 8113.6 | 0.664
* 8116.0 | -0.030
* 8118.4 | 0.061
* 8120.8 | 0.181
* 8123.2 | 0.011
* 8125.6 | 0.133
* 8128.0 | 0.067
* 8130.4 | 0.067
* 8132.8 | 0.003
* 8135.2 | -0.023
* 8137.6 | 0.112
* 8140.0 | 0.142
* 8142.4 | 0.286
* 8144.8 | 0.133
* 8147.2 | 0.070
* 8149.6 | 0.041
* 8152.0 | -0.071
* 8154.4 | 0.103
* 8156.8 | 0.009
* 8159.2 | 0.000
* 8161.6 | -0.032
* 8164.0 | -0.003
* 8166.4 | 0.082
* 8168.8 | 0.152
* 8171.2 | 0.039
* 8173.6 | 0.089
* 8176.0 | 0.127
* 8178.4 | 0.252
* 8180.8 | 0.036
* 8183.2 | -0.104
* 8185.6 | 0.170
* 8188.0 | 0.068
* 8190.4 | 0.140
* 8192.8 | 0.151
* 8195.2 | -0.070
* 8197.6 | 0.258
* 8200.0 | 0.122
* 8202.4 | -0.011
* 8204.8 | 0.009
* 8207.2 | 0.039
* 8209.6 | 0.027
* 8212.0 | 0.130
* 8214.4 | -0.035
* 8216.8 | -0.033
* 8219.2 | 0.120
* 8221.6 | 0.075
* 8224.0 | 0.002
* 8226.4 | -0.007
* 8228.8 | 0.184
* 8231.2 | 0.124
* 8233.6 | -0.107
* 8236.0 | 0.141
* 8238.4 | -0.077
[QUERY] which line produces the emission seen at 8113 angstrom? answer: H-beta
